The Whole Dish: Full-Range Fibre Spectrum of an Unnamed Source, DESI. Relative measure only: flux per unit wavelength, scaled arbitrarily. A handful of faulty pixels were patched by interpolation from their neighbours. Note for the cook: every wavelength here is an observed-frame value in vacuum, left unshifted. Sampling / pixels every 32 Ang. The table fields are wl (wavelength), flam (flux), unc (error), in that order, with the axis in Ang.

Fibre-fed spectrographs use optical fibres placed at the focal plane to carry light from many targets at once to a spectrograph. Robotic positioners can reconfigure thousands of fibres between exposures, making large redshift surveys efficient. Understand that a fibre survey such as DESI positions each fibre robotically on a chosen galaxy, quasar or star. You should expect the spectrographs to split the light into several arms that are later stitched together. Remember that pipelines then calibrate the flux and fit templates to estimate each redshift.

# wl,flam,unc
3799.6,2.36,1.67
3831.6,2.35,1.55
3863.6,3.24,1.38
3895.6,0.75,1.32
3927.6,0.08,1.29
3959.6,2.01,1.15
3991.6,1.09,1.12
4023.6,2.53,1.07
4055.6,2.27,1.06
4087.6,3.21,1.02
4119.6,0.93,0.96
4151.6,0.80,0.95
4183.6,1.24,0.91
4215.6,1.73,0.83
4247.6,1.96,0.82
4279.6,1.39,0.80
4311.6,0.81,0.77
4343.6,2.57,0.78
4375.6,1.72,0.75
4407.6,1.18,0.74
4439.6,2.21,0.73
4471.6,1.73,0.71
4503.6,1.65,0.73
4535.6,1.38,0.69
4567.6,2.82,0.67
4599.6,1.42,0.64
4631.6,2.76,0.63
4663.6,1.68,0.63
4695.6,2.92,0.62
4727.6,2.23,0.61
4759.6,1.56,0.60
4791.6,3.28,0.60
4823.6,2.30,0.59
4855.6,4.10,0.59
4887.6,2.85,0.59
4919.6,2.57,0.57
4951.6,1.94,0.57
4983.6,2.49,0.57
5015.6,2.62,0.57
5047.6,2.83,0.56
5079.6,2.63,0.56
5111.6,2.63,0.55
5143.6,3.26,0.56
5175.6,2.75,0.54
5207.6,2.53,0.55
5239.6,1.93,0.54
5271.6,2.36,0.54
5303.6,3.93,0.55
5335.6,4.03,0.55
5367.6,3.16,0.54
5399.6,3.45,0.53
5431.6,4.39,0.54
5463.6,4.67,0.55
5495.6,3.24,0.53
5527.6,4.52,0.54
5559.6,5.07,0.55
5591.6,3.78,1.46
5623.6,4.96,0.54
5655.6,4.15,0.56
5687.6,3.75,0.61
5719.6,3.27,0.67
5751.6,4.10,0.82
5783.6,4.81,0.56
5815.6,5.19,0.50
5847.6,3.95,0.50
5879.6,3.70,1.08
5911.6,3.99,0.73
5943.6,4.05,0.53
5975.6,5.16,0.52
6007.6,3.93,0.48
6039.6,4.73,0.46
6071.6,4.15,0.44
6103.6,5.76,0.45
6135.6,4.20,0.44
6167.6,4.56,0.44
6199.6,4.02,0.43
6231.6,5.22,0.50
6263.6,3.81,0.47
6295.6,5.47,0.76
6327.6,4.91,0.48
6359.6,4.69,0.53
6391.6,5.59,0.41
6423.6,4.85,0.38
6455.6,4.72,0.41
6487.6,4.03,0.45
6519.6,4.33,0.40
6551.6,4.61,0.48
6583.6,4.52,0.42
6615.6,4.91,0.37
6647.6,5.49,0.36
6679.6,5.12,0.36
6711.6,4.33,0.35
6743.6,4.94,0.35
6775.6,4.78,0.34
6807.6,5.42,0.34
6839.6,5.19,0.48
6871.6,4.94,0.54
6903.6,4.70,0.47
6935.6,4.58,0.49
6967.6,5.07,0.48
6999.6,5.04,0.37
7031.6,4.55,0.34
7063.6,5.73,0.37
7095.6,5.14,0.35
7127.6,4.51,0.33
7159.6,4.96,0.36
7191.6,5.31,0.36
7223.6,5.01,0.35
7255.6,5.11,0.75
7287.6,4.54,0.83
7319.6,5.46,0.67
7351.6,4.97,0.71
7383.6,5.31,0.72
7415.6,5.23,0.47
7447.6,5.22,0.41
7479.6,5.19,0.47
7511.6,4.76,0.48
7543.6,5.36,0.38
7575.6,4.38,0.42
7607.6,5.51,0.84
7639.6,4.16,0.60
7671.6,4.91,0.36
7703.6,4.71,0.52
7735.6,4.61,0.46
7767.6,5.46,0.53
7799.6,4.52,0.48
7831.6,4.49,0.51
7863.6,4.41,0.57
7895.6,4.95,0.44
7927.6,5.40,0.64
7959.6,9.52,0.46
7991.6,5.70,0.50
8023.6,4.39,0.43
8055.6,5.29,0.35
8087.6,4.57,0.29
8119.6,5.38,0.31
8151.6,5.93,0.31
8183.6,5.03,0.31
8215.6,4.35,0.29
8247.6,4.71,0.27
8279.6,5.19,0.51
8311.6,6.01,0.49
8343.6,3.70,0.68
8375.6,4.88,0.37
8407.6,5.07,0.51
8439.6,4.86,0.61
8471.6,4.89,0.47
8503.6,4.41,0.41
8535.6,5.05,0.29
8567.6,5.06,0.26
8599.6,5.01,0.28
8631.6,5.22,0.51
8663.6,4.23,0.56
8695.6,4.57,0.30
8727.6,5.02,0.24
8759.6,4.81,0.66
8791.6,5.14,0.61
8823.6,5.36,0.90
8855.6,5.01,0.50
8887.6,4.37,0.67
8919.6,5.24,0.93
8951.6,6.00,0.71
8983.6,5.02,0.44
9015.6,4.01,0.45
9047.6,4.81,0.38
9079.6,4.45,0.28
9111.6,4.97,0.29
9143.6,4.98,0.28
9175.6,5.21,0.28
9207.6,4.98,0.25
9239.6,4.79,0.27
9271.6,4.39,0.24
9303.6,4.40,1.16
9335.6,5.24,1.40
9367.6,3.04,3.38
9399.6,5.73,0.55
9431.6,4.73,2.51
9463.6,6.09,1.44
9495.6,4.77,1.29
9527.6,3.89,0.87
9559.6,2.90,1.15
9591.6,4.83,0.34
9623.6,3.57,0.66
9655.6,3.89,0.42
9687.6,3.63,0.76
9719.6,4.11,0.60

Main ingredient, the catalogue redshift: 0.210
